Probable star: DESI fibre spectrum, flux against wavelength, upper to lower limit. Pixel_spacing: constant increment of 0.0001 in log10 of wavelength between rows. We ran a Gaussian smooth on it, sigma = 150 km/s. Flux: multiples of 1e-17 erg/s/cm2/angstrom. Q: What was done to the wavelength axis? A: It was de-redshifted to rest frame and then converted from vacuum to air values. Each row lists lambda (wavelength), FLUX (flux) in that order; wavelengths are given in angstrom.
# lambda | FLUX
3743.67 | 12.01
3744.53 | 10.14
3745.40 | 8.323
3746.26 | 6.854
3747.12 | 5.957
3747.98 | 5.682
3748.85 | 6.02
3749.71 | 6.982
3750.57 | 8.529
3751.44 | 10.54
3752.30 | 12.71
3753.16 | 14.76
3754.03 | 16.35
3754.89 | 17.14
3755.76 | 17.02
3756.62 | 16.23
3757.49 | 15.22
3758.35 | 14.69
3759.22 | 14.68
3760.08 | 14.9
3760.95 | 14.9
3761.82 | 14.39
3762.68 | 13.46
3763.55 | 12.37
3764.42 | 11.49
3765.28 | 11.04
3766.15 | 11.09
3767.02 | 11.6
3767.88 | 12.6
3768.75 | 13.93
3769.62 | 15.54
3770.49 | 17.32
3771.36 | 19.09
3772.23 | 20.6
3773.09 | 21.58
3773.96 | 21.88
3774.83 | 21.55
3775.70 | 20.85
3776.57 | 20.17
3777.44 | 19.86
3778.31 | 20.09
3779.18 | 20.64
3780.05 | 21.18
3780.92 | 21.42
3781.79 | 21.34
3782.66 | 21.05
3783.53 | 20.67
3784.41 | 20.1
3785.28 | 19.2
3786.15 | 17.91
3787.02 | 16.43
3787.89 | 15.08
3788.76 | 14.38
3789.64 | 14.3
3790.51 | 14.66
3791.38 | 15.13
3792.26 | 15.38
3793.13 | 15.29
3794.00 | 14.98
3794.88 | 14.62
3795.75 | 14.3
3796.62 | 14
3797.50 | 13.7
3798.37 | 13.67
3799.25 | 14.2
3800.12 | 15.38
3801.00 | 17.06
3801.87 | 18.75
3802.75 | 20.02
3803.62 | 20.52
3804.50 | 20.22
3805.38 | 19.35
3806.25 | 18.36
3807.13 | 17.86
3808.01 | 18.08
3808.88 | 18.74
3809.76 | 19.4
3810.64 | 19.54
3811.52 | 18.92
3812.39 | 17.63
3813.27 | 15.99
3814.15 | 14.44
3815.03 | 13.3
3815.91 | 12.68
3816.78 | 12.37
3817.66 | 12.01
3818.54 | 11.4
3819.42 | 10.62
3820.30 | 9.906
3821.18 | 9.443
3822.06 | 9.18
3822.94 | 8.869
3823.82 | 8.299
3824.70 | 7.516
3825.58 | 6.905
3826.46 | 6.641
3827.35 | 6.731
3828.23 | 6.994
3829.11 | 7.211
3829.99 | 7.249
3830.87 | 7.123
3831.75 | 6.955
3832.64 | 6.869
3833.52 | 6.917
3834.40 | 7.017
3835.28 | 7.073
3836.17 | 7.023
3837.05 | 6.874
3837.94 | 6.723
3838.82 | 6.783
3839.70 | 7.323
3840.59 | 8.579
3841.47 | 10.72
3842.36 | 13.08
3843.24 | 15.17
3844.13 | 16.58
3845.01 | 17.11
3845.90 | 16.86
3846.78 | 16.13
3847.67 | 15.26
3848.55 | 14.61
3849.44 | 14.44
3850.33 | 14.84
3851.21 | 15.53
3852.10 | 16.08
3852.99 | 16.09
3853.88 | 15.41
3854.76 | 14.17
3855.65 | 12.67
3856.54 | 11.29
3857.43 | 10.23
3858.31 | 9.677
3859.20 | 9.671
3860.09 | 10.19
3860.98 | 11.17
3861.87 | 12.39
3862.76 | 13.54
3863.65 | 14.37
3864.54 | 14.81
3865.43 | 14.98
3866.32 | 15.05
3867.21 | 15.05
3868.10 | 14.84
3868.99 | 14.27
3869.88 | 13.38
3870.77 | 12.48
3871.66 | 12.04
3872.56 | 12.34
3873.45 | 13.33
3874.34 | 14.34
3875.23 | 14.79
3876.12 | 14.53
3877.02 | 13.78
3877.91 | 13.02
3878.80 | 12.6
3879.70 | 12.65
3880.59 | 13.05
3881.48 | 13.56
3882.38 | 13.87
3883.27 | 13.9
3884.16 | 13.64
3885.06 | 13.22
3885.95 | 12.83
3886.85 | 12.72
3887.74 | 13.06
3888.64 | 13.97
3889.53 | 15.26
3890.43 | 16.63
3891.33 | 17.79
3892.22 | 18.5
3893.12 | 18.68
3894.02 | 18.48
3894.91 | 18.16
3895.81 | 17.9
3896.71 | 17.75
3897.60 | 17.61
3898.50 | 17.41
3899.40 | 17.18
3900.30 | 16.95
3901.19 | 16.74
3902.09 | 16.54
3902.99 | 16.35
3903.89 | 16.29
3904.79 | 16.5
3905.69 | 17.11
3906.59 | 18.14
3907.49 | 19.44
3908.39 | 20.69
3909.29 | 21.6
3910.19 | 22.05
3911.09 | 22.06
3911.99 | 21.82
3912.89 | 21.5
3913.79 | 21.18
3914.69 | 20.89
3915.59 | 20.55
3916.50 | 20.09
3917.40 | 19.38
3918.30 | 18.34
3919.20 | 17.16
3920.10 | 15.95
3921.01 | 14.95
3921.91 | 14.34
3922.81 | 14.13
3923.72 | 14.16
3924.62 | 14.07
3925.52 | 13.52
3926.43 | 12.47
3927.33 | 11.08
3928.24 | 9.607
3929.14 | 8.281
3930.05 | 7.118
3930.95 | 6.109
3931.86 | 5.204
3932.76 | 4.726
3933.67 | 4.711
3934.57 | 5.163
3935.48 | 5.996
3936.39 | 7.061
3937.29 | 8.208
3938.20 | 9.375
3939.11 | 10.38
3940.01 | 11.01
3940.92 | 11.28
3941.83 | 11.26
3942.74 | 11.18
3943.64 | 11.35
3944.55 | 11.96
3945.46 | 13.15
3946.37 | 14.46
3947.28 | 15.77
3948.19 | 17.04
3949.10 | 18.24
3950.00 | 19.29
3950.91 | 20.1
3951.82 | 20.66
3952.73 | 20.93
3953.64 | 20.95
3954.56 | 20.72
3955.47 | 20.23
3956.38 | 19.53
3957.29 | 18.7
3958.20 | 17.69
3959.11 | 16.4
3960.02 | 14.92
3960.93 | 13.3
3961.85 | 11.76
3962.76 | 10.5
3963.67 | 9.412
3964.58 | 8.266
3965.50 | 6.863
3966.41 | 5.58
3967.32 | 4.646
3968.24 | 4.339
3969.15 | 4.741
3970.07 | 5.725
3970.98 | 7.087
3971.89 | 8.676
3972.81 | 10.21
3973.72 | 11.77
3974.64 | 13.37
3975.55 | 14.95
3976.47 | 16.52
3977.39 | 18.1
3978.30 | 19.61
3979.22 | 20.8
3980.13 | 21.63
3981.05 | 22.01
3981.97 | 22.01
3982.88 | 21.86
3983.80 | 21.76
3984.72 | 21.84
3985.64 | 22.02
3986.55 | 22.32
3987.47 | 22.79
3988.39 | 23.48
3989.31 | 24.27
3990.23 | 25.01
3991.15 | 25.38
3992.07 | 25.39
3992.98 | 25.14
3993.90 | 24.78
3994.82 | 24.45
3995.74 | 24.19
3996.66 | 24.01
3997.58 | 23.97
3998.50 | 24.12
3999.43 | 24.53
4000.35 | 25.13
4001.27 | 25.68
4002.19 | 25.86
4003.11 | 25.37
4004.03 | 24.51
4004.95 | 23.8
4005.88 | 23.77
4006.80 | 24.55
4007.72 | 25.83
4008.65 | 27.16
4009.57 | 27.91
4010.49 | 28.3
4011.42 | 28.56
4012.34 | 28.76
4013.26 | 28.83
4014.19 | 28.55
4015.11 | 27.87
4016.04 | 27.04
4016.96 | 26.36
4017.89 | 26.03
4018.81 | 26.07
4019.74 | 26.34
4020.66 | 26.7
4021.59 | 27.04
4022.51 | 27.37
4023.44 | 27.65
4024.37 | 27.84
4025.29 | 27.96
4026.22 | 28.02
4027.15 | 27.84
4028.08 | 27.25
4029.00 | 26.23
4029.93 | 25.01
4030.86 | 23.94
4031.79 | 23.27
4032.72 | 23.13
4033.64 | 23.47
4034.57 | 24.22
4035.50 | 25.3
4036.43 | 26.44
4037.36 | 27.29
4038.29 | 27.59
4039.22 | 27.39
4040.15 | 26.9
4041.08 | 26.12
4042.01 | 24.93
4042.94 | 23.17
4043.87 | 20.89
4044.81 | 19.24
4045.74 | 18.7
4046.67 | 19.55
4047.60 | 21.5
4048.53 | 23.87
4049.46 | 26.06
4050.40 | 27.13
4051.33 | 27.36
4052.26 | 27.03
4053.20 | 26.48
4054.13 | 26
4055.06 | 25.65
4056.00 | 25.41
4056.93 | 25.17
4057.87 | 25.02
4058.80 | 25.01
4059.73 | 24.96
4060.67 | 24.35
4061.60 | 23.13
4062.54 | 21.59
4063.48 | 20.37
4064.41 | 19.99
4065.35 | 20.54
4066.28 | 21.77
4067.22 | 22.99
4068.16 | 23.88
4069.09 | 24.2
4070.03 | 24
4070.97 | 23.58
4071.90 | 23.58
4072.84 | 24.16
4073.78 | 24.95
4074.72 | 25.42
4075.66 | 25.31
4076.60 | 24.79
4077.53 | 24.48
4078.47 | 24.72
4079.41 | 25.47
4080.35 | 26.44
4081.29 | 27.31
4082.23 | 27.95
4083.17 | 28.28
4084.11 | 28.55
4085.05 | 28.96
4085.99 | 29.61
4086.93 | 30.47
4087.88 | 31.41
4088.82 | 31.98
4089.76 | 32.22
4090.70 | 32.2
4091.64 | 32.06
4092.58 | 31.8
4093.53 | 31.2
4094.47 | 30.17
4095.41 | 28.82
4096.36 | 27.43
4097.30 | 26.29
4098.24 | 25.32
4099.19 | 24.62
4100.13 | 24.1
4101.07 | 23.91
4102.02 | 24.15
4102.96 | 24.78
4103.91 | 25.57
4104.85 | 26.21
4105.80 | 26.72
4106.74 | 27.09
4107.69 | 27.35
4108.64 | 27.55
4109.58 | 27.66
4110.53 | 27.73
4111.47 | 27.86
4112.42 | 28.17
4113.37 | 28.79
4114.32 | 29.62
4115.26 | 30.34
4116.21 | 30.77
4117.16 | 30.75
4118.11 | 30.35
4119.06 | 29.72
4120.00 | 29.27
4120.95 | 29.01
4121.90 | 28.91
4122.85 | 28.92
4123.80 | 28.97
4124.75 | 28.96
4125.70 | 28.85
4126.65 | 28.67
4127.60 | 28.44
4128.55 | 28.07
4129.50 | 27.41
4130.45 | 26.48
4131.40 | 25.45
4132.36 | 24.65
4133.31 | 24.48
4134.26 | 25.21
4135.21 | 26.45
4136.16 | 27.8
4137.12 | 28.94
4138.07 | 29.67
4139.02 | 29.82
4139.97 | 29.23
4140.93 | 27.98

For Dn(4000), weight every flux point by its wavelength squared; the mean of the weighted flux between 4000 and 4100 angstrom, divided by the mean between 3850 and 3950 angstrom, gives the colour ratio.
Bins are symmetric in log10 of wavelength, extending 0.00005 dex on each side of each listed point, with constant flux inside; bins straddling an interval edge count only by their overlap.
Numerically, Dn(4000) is 2.0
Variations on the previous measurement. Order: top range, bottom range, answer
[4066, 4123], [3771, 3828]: 1.99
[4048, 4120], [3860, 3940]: 2.01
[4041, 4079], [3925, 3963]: 1.95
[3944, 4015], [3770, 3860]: 1.48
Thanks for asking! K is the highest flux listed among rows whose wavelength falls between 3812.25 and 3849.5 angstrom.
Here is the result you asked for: 17.63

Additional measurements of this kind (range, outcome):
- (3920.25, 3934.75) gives 14.95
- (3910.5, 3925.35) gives 22.06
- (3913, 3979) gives 21.18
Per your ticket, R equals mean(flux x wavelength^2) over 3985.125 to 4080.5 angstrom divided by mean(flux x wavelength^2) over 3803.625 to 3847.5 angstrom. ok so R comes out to 2.3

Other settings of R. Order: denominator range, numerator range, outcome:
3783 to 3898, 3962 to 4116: 1.95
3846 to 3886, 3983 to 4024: 2.01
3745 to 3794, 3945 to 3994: 1.20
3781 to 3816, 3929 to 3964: 0.83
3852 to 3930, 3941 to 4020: 1.34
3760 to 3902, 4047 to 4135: 2.13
